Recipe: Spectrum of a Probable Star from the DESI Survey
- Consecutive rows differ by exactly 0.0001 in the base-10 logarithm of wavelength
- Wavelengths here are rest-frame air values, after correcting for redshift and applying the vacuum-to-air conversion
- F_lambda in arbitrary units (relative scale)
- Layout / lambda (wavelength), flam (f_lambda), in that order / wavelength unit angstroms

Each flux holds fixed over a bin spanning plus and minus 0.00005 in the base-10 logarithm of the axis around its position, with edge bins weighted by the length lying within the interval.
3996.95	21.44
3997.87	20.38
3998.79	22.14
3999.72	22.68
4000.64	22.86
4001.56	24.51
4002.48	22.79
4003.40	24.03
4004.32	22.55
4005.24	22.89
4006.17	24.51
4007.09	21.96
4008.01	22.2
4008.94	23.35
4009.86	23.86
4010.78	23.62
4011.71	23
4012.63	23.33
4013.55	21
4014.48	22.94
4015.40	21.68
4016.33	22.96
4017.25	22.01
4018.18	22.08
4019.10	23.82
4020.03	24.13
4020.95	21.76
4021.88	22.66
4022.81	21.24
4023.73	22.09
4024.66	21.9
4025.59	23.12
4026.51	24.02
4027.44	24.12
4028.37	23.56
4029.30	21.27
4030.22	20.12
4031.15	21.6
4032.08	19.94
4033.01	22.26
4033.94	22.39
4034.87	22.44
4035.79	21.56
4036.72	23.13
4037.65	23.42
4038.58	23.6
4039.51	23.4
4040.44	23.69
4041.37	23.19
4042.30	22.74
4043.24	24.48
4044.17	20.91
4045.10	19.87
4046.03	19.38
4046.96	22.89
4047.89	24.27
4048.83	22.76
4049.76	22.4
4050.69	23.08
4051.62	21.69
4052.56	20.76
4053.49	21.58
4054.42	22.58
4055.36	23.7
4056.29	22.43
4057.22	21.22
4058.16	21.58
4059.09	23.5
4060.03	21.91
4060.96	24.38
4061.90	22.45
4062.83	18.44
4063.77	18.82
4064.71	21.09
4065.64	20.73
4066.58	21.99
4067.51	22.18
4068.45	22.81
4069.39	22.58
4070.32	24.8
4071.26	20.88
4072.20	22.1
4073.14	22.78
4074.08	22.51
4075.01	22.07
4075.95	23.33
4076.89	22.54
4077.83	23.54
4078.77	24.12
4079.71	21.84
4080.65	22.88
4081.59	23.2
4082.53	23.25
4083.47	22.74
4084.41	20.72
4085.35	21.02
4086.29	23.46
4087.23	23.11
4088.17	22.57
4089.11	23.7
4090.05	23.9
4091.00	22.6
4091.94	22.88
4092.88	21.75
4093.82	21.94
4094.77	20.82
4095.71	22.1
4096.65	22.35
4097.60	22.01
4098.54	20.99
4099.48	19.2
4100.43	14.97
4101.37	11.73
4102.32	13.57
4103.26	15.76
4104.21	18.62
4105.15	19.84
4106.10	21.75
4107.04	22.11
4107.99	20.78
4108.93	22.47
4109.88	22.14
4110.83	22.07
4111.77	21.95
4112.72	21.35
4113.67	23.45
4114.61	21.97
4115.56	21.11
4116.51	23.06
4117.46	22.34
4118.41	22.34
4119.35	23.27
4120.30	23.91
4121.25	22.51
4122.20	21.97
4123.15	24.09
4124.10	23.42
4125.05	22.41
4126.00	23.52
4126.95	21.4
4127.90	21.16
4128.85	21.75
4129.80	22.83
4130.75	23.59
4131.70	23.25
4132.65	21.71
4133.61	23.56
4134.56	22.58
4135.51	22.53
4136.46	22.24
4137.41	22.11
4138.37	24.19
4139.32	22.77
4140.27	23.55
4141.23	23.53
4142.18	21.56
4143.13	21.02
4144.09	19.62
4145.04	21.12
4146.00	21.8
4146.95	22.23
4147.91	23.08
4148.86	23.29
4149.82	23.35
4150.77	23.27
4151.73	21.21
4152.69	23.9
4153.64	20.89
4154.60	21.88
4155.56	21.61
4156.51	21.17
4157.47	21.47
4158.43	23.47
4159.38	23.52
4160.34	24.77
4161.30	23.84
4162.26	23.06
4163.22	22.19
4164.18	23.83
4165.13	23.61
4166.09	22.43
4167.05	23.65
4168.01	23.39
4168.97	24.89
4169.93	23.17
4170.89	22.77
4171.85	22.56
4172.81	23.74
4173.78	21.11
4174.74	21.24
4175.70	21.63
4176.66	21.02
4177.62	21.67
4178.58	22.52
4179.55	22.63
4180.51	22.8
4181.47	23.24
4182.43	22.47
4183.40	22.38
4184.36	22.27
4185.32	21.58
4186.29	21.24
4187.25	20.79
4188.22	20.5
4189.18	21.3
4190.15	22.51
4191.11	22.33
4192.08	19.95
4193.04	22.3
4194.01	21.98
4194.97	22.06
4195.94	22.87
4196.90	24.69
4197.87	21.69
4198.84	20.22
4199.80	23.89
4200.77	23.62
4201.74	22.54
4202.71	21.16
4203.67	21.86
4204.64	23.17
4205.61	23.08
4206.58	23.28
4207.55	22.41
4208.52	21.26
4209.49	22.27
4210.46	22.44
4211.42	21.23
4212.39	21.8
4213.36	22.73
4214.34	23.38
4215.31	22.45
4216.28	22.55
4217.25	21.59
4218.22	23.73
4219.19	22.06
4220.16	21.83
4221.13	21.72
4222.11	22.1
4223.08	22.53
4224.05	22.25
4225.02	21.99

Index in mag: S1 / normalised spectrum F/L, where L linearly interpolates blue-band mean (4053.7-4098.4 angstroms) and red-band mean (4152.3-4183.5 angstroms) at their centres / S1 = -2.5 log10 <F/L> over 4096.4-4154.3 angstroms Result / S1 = 0.04 mag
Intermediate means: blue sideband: 22.3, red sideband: 22.7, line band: 21.7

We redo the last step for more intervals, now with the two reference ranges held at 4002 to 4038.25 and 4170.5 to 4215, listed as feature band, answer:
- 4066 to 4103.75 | 0.043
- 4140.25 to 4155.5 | 0.007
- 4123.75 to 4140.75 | -0.018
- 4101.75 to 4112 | 0.123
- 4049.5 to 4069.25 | 0.031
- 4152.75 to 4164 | -0.017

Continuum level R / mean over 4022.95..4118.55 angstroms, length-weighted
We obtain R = 21.9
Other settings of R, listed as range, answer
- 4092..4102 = 19.8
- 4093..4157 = 21.7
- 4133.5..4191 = 22.4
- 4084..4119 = 21.1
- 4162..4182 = 22.7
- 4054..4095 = 22.4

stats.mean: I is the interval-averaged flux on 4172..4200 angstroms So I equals 22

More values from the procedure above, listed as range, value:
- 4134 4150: 22.4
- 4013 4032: 22.4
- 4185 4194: 21.4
